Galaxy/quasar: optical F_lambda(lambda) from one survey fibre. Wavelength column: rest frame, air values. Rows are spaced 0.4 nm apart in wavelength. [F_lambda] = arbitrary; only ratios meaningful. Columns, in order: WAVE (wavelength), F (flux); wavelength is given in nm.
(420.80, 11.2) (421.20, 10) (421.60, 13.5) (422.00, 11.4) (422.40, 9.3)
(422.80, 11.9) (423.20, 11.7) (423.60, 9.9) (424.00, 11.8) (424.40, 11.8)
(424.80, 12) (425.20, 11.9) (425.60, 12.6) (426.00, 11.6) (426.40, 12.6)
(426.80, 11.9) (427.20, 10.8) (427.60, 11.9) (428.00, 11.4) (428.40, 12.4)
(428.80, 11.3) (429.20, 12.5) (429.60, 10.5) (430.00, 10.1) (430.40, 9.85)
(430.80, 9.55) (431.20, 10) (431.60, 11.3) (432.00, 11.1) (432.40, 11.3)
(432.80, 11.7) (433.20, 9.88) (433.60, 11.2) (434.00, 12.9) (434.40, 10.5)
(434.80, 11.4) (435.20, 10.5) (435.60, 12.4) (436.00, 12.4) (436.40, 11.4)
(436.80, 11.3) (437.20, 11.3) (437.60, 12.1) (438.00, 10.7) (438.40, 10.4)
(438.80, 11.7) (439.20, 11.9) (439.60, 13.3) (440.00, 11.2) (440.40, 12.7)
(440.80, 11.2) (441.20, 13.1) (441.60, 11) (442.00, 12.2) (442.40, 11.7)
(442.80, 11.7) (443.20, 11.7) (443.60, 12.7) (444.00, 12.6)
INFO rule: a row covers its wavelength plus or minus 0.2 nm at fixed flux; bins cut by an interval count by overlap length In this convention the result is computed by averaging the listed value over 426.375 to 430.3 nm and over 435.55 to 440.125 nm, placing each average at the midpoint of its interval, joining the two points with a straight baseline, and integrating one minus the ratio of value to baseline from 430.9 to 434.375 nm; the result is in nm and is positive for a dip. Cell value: 0.14 nm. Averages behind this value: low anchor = 11.4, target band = 11.1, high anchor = 11.7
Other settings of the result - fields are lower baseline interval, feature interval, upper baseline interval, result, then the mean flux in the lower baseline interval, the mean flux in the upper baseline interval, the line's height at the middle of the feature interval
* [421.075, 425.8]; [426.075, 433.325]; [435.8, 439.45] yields 0.23 nm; 11.5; 11.5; 11.5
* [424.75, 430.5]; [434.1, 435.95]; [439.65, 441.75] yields 0.06 nm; 11.6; 12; 11.8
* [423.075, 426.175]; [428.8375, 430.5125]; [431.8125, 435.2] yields 0.08 nm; 11.7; 11.2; 11.4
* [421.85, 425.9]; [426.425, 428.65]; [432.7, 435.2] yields -0.08 nm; 11.4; 11.2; 11.3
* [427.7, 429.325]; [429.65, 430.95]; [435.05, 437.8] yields 0.21 nm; 11.9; 11.6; 11.8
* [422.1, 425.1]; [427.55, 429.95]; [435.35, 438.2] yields -0.03 nm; 11.2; 11.6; 11.4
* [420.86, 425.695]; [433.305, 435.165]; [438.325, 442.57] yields 0.06 nm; 11.5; 11.9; 11.7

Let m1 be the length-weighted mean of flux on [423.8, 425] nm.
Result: 11.9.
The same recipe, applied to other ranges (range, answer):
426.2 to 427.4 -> 11.8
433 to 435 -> 11.2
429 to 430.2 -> 11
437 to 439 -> 11.2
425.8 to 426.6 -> 12.1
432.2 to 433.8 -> 11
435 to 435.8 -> 11.4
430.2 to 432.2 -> 10.4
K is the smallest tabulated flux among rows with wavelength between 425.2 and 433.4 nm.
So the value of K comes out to 9.55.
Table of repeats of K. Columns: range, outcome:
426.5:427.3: 10.8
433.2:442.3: 9.88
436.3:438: 10.7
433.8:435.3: 10.5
